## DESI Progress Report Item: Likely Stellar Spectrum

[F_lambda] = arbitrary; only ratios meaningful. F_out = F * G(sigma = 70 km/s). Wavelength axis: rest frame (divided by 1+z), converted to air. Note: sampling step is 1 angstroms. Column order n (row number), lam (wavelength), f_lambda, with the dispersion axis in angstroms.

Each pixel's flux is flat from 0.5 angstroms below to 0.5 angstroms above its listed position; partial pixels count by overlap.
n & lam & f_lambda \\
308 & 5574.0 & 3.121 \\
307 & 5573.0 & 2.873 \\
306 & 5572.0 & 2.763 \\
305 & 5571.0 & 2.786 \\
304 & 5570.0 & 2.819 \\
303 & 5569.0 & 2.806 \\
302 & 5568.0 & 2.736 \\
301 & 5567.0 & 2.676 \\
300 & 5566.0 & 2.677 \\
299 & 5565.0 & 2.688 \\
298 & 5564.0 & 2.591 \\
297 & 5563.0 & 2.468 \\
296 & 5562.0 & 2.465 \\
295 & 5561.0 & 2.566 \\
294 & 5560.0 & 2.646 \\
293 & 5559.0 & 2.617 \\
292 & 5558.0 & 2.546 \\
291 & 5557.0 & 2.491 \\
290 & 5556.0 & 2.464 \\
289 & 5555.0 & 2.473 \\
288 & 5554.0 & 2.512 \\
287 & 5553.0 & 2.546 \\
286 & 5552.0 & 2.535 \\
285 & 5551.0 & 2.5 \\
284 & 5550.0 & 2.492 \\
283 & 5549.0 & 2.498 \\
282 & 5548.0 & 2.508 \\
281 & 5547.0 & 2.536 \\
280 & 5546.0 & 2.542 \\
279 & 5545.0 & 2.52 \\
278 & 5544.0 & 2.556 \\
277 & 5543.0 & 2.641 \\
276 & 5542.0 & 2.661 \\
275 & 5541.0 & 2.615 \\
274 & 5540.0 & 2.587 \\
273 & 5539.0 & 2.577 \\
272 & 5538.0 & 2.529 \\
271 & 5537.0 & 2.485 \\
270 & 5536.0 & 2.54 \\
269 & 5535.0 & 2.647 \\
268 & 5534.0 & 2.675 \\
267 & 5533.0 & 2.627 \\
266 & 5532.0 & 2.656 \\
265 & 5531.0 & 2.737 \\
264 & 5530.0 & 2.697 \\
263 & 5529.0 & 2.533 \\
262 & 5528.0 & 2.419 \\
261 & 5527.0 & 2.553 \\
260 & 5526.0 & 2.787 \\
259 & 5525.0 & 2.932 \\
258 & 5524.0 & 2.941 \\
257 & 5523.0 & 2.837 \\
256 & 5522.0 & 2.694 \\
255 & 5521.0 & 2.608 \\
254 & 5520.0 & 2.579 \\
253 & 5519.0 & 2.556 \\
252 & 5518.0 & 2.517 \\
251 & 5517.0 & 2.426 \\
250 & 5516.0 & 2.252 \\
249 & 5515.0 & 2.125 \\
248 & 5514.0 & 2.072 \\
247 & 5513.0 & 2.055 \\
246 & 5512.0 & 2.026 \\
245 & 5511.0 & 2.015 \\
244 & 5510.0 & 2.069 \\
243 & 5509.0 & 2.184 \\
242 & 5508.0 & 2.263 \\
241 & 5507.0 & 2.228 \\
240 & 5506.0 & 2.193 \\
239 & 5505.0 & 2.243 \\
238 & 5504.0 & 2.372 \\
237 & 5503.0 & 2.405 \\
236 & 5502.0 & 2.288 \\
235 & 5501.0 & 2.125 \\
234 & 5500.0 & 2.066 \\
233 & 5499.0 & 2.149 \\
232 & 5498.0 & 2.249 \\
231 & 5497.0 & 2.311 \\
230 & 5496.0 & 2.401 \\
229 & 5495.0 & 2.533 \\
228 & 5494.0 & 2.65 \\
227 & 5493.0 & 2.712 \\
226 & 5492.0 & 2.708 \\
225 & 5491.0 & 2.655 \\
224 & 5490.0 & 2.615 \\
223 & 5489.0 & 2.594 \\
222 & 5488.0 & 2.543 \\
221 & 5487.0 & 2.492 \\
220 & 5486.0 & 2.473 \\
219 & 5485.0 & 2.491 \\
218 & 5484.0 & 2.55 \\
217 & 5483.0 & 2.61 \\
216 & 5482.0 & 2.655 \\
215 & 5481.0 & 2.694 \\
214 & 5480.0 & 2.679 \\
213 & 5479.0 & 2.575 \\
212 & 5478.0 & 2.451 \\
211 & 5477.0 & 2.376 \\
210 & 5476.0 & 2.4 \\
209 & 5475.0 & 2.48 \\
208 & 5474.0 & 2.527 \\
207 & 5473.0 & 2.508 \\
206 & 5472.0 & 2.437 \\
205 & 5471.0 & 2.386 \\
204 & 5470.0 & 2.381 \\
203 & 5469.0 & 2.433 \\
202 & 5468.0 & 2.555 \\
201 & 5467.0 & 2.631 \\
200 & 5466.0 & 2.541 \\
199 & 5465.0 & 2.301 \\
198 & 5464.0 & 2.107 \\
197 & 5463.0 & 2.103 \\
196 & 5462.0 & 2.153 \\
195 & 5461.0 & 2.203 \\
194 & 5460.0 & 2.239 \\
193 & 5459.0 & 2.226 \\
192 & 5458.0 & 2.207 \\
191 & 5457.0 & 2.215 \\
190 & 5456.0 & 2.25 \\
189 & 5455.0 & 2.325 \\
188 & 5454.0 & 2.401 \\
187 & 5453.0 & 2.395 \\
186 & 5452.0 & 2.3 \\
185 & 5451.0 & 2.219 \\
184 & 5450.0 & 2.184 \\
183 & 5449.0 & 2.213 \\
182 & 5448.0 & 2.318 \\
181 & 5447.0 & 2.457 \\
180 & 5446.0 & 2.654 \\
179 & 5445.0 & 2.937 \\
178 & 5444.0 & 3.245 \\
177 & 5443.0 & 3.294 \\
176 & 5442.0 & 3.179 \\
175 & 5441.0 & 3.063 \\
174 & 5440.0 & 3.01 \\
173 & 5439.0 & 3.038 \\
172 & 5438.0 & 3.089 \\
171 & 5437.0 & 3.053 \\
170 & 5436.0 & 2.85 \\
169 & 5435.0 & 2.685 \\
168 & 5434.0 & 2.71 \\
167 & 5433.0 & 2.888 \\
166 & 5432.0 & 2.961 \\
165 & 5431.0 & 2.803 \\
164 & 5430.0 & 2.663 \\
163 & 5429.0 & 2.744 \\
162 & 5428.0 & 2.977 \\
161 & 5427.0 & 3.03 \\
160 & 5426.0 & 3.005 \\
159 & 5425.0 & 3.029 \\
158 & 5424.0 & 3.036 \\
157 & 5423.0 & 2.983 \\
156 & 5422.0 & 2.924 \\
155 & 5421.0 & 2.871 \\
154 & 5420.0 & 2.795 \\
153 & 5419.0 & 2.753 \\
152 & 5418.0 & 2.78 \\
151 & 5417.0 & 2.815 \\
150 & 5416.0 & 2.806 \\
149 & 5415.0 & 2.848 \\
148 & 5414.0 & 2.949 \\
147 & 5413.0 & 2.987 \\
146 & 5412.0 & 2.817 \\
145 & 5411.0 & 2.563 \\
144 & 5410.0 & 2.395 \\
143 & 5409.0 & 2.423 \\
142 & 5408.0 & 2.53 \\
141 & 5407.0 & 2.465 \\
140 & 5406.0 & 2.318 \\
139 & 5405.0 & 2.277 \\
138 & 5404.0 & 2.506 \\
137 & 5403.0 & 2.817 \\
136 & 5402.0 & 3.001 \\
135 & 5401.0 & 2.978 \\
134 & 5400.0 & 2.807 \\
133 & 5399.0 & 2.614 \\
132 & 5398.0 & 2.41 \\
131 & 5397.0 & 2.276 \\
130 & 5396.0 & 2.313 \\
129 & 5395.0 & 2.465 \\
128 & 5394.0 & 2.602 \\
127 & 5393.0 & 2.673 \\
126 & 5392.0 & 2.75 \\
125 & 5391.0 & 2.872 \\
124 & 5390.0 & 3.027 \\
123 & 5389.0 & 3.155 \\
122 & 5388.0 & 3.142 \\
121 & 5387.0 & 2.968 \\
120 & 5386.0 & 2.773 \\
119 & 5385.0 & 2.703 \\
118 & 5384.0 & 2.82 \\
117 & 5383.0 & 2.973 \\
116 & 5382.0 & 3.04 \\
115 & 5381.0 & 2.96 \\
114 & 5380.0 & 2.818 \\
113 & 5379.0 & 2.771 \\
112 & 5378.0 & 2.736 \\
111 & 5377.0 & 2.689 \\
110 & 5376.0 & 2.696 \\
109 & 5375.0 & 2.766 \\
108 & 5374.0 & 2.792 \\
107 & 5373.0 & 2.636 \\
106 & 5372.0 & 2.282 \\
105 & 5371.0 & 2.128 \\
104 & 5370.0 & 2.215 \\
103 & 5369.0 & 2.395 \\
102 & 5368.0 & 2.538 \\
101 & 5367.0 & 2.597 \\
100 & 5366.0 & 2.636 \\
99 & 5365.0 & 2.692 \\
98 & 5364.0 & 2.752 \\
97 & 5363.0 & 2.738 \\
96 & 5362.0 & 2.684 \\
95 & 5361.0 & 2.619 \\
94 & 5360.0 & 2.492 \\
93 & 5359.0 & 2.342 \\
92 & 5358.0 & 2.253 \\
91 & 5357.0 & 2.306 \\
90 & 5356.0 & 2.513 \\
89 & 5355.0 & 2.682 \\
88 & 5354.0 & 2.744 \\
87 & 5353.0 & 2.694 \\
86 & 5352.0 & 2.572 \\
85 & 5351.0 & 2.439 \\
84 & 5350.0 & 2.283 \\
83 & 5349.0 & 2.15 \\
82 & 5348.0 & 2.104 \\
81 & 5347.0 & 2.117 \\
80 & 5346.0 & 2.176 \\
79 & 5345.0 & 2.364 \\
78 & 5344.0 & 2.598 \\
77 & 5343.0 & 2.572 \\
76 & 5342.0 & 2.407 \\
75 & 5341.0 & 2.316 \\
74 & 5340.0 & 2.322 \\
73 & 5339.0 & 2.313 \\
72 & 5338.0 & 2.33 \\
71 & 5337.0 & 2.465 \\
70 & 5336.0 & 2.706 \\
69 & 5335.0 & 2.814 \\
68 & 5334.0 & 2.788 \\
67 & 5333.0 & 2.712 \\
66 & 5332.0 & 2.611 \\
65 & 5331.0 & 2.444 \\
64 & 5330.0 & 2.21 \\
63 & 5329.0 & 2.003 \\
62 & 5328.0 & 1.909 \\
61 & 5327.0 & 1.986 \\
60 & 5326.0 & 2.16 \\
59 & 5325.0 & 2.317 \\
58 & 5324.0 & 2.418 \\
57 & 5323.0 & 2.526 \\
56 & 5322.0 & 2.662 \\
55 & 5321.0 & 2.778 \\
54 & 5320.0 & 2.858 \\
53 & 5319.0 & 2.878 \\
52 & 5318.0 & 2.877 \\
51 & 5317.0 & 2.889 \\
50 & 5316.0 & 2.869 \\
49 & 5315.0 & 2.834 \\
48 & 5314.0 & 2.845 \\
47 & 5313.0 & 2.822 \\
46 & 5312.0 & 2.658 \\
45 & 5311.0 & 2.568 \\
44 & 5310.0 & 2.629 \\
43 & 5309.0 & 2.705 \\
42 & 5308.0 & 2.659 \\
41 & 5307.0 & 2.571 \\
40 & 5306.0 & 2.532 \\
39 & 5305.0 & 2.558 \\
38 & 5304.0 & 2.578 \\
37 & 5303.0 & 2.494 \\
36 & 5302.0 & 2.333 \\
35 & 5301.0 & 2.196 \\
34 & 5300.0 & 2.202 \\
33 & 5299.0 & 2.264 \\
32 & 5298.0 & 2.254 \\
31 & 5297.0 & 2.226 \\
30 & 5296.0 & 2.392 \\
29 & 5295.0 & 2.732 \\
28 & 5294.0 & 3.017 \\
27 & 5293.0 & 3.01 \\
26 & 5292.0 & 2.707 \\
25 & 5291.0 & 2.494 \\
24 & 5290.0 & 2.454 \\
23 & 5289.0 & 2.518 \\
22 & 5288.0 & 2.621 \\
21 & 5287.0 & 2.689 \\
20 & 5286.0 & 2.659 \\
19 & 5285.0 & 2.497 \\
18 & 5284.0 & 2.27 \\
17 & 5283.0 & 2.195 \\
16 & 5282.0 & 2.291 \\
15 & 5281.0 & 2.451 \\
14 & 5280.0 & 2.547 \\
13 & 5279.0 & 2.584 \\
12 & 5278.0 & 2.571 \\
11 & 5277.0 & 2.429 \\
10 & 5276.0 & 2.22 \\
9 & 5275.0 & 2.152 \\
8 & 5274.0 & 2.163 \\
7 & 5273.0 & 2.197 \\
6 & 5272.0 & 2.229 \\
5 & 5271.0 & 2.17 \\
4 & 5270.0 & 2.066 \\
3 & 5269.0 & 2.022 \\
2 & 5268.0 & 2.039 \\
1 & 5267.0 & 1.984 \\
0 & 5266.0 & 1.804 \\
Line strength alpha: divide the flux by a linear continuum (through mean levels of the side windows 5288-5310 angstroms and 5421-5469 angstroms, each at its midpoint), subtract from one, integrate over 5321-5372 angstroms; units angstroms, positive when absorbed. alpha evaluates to 2.50 angstroms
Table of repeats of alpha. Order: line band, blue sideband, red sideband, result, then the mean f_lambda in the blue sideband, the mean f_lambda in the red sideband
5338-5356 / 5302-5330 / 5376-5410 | 1.5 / 2.57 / 2.71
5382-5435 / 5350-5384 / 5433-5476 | -3.9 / 2.61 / 2.54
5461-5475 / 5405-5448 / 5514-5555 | 1.8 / 2.83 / 2.57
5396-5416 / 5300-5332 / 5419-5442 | 1.5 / 2.54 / 2.92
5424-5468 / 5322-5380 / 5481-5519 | -4.1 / 2.47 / 2.37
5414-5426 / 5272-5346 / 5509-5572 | -1.7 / 2.5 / 2.55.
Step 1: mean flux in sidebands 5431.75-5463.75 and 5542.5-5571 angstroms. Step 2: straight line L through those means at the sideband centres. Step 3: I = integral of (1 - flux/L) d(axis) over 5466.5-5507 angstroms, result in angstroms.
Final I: 1.9 angstroms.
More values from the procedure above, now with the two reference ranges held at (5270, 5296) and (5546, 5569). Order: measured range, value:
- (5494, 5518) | 2.9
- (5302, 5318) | -1.3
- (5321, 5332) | 0.8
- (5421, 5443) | -3.7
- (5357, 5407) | -3.2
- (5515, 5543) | -0.6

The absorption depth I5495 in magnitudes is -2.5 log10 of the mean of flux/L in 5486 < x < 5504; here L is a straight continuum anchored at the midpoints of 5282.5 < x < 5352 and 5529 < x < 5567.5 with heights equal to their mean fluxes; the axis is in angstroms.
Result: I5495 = 0.05 mag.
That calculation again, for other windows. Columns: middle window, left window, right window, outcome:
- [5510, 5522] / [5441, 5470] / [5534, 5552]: 0.10 mag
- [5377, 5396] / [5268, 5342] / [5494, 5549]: -0.15 mag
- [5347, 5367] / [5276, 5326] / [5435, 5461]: 0.03 mag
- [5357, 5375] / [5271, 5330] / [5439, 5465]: -0.01 mag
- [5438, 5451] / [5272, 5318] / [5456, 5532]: -0.14 mag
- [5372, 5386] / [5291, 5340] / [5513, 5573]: -0.09 mag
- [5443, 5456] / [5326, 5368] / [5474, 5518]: -0.04 mag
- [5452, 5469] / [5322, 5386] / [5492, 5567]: 0.08 mag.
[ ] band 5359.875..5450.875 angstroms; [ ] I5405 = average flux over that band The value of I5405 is 2.74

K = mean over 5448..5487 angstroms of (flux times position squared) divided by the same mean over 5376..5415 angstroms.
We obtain 0.90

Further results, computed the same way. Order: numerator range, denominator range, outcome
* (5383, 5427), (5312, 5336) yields 1.10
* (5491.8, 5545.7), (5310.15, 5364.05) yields 1.05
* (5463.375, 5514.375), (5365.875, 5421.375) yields 0.92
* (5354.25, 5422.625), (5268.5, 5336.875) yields 1.11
